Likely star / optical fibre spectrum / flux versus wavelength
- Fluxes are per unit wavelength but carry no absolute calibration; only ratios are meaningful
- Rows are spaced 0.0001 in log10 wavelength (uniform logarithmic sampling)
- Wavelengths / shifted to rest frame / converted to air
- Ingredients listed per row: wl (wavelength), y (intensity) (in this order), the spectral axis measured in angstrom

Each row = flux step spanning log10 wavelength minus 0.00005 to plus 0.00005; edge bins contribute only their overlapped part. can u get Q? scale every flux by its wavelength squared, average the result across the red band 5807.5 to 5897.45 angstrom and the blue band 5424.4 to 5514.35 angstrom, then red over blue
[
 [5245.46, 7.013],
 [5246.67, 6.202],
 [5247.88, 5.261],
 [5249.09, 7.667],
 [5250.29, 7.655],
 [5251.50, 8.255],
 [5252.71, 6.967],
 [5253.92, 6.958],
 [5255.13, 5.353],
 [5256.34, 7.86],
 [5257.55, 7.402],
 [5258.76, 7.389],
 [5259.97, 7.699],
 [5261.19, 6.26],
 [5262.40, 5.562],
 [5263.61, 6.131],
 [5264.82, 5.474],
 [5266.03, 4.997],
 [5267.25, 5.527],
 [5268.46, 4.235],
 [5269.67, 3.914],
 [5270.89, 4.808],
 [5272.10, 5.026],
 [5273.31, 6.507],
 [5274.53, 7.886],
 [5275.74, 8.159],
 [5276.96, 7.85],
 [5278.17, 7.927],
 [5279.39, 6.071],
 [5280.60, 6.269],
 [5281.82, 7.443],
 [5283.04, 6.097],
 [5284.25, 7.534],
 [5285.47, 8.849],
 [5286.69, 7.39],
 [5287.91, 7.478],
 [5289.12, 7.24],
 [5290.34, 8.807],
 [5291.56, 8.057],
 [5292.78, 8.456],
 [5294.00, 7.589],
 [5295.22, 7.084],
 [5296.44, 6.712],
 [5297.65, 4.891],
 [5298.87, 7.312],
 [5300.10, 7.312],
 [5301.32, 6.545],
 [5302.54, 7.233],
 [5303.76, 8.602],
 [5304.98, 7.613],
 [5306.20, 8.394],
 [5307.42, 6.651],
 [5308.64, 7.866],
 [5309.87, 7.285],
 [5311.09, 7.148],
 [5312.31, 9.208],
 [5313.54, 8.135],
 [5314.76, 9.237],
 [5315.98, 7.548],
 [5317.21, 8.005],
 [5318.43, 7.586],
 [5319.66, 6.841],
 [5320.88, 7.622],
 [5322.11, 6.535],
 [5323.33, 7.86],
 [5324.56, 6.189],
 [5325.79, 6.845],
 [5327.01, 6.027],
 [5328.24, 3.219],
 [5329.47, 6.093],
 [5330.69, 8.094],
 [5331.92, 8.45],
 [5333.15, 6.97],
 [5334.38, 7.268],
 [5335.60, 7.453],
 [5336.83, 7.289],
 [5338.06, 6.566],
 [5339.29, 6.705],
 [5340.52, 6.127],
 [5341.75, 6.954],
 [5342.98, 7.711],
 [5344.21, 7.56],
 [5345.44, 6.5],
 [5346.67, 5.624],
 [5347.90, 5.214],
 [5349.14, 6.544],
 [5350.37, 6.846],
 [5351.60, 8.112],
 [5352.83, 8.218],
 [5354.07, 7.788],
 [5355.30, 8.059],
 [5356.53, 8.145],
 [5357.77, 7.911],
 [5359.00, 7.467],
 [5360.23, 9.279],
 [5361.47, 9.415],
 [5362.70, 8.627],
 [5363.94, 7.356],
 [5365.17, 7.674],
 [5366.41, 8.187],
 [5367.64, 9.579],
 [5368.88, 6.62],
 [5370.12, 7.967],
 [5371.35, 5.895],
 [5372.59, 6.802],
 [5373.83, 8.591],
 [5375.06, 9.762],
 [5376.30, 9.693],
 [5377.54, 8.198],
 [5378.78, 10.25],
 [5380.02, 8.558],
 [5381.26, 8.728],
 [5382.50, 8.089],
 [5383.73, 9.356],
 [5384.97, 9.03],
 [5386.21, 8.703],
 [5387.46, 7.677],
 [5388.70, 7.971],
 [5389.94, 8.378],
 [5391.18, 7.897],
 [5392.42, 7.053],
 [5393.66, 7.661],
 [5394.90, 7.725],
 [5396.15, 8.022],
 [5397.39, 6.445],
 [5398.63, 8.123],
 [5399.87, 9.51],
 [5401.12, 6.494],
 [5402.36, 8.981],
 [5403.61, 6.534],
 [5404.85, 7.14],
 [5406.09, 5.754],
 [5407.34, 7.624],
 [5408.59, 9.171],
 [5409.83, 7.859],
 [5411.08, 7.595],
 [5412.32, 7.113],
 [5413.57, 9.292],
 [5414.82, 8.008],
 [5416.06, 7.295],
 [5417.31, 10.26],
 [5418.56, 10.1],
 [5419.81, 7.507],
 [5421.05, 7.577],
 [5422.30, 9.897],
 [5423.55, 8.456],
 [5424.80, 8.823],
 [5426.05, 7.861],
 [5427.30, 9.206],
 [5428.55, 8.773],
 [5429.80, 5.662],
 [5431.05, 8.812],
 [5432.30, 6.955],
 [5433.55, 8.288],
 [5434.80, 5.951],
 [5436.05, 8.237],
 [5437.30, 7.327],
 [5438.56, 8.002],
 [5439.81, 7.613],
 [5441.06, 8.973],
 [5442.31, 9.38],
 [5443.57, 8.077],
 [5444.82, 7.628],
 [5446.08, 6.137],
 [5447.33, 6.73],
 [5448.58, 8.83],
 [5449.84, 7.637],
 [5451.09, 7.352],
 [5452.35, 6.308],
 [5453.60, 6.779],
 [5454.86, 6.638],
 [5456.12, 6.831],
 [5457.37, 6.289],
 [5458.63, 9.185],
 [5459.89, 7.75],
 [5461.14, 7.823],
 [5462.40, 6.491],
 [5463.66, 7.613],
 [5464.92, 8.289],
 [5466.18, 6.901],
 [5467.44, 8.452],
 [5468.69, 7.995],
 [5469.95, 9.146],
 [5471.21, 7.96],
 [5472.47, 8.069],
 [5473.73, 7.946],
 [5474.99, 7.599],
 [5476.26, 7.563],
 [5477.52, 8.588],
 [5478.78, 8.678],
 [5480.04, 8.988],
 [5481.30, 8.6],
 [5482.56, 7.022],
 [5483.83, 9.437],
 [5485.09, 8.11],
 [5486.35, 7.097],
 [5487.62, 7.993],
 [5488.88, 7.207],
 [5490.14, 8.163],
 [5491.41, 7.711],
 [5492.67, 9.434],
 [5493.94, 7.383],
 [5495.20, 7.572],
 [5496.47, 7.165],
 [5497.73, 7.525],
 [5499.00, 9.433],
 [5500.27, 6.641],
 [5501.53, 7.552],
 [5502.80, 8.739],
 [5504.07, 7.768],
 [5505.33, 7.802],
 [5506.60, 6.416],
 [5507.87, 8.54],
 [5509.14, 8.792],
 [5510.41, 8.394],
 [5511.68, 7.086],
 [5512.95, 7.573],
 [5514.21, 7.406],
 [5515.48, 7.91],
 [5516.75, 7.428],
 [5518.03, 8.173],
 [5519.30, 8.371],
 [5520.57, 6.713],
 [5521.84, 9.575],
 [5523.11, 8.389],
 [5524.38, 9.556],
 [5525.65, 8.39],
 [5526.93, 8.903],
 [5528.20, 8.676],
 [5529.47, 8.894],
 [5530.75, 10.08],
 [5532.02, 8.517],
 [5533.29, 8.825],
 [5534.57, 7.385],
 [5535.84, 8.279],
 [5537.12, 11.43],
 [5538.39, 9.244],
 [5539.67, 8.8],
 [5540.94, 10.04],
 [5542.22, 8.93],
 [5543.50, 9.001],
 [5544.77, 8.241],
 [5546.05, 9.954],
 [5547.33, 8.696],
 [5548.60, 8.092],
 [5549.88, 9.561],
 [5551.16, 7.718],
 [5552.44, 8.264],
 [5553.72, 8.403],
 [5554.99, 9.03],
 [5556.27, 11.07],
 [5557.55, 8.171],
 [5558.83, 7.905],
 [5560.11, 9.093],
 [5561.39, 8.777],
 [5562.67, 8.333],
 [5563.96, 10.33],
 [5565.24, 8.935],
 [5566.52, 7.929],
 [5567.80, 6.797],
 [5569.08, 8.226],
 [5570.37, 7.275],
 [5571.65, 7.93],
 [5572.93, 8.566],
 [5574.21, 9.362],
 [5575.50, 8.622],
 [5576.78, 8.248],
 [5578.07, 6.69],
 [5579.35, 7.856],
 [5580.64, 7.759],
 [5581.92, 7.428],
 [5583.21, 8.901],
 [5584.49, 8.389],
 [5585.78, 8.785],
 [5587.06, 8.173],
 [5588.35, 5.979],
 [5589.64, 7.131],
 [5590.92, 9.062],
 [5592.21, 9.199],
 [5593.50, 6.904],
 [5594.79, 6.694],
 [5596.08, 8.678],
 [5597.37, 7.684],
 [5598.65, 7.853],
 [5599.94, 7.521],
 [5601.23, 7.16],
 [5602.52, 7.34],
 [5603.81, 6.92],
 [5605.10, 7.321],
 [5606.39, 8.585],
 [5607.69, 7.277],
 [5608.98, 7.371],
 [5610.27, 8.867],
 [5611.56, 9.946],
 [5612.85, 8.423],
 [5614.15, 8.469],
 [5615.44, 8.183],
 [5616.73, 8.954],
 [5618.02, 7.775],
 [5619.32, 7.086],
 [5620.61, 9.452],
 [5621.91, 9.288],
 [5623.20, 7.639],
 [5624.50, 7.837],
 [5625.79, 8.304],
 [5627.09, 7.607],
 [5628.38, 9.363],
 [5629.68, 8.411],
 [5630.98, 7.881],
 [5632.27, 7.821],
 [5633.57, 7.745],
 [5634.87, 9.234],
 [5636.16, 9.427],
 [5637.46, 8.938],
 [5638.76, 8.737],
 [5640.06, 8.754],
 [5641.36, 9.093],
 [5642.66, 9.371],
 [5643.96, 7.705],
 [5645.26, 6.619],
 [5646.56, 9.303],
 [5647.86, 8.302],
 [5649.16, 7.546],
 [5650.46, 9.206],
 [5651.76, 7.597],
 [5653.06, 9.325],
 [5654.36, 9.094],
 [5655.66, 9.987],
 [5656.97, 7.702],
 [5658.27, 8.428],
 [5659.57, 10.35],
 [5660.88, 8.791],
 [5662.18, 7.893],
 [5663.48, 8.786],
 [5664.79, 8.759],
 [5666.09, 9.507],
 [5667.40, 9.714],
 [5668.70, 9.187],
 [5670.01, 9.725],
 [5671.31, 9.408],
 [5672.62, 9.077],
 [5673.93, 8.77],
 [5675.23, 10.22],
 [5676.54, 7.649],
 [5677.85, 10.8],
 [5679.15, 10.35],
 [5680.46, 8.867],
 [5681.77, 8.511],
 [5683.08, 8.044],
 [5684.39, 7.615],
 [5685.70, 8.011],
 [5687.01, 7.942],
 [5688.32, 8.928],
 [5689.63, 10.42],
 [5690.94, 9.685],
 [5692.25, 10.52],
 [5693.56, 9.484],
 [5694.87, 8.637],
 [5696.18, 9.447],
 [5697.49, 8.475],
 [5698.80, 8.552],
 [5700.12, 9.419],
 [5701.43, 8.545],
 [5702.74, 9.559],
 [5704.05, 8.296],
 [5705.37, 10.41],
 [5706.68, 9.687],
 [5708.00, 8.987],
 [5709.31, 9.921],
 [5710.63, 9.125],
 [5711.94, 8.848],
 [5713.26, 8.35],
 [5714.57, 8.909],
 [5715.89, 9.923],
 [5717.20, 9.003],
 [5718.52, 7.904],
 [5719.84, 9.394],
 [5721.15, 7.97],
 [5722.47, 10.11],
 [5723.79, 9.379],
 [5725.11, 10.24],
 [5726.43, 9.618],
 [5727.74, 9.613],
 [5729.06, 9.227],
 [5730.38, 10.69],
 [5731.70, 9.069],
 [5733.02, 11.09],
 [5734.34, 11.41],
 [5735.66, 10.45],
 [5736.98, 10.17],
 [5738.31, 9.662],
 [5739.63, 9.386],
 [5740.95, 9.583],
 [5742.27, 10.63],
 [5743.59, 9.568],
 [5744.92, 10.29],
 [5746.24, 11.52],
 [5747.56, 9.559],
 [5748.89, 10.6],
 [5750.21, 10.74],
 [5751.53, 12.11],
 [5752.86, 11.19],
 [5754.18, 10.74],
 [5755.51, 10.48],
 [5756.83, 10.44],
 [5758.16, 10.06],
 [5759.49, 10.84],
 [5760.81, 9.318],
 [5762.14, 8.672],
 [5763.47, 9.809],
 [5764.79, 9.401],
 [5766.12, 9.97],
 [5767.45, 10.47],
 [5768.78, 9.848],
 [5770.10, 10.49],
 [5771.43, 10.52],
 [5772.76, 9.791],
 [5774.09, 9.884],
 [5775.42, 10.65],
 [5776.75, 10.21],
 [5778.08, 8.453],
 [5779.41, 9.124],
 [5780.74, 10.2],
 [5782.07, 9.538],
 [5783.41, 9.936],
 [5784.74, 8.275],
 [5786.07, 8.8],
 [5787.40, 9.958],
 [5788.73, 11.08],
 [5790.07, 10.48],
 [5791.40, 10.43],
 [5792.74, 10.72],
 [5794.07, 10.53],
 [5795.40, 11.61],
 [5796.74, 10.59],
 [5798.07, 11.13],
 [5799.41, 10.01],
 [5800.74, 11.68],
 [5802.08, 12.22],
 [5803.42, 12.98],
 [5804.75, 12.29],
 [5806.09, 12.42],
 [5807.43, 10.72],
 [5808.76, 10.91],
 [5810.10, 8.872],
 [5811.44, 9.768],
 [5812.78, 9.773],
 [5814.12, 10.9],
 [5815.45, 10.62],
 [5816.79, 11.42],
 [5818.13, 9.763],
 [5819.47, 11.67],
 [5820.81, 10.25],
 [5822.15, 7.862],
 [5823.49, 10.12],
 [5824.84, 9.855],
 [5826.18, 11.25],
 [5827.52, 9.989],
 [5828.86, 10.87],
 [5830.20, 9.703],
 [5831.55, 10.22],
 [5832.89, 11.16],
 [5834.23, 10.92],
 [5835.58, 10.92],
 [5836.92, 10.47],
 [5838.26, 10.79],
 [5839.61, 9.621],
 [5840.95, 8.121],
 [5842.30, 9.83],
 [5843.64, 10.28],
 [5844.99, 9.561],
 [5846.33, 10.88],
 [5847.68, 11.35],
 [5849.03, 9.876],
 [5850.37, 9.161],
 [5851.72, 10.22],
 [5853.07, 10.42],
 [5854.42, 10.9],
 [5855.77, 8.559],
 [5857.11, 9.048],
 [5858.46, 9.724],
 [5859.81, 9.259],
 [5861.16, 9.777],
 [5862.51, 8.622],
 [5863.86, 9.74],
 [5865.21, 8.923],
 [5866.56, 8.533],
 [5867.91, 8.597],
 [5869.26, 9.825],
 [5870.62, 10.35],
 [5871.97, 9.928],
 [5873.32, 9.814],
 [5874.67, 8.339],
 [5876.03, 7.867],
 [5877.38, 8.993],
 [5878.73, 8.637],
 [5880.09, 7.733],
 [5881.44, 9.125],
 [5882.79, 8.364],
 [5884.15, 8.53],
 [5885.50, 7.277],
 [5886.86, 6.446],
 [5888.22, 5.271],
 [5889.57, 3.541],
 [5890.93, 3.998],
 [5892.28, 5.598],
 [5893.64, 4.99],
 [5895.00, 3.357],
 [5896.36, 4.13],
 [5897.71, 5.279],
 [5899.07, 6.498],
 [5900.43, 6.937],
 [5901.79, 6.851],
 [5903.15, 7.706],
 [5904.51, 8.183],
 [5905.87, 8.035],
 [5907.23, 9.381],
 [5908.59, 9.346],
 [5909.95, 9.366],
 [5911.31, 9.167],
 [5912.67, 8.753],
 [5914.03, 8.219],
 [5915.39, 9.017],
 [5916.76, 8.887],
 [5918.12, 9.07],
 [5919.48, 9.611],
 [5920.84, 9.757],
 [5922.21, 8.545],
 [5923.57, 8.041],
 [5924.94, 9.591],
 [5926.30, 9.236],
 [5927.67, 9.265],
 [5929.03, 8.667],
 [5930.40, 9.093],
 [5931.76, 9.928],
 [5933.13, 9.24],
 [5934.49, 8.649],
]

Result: 1.33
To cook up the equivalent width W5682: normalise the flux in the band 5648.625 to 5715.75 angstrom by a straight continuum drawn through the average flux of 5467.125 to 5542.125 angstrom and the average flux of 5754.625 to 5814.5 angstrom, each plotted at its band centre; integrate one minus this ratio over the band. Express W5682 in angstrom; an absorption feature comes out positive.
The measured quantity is 3.6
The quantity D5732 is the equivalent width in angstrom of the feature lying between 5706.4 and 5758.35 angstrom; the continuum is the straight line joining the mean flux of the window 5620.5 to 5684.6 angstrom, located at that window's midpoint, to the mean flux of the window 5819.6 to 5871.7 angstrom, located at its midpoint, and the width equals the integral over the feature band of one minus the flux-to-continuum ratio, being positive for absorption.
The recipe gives -3.7 angstrom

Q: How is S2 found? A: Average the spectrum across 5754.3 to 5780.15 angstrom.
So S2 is 9.94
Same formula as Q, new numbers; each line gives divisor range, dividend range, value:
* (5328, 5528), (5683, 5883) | 1.43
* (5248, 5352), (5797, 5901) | 1.61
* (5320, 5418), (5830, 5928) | 1.35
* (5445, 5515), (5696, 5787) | 1.38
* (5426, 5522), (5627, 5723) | 1.23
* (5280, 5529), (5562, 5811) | 1.31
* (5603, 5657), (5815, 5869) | 1.28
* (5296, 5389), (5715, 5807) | 1.56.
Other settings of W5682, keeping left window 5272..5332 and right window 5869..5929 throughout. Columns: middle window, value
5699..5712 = -2.7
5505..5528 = -1.8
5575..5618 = -2.0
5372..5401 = -3.7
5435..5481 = -1.9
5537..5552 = -3.0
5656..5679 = -4.5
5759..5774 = -4.2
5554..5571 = -2.4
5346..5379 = -2.4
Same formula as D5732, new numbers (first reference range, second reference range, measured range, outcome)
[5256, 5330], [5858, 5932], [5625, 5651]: -2.8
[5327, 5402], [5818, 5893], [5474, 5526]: 0.7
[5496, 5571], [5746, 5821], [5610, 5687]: 5.5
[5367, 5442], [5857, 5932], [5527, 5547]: -2.4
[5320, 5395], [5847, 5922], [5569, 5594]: -0.4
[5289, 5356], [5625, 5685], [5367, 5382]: -1.8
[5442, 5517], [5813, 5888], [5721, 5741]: -1.9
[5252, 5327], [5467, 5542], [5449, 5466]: 1.4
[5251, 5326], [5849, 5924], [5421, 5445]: -2.5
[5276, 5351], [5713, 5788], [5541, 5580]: 0.7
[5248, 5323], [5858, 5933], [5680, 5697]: -2.5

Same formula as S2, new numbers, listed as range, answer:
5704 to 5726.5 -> 9.24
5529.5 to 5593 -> 8.56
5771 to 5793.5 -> 9.88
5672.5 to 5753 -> 9.51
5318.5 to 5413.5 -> 7.62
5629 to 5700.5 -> 8.87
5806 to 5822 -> 10.4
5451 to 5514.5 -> 7.81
